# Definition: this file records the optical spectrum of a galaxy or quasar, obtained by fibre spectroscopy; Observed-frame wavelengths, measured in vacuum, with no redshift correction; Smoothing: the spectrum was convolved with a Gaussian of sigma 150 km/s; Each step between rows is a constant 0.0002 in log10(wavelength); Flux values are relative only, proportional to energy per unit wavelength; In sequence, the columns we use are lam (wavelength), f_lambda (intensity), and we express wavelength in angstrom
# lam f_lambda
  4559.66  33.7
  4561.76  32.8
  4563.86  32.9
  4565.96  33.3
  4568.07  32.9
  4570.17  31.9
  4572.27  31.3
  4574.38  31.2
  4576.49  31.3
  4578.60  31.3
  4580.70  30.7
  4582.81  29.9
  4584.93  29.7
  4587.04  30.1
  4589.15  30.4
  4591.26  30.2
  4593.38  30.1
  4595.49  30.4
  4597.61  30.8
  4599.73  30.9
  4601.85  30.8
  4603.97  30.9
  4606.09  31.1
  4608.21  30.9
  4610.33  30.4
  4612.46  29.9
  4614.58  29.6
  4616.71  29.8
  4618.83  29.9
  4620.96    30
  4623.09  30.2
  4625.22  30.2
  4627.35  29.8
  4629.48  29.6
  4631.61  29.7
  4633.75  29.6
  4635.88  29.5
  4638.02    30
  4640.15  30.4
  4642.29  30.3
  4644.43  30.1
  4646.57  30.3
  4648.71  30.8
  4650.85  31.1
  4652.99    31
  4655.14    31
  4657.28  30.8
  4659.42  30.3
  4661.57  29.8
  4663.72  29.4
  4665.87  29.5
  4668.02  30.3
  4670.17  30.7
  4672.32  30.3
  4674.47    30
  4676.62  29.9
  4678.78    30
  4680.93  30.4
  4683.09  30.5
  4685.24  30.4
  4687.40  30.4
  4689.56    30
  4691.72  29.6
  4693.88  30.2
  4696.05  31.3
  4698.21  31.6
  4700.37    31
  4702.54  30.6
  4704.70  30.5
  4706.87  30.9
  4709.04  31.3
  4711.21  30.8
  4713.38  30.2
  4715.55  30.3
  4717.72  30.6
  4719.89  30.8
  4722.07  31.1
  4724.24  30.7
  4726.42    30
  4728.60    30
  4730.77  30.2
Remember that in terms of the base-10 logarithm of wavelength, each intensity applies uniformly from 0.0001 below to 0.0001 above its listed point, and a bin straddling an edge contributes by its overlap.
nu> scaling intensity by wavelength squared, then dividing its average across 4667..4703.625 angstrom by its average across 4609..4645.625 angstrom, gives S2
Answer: 1.04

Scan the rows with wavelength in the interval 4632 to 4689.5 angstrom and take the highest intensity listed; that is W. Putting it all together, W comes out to 31.1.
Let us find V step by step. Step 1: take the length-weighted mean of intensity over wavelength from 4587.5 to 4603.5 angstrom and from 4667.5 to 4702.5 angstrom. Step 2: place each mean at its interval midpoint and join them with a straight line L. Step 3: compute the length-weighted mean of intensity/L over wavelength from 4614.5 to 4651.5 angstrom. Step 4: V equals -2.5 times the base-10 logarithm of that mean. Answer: 0.02 mag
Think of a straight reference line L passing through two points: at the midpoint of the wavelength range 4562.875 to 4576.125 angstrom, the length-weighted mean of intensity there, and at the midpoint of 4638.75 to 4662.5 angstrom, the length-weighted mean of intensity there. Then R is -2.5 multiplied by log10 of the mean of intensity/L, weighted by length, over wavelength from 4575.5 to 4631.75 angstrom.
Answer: 0.041 mag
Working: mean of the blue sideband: 32.2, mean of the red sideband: 30.5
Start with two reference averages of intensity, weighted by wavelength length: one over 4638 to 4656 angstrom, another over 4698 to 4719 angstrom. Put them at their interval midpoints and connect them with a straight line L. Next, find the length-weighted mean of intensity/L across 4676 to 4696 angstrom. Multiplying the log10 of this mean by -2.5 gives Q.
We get 0.017 mag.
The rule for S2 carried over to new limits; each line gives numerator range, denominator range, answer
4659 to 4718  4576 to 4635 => 1.04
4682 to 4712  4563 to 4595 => 1.04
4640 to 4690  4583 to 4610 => 1.02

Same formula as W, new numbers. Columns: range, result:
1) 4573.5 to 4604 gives 31.3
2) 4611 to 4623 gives 30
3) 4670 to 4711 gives 31.6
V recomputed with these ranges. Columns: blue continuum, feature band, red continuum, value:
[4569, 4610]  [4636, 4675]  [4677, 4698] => 0.01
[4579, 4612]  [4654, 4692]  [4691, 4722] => 0.02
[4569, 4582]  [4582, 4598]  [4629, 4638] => 0.02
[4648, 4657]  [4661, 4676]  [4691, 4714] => 0.03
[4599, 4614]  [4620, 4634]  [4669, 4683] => 0.02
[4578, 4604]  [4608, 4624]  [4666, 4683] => 0.01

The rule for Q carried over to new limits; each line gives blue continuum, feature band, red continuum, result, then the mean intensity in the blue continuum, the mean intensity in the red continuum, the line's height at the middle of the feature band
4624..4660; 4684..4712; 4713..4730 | -0.01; 30.3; 30.5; 30.4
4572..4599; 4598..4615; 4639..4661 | 0.00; 30.5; 30.6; 30.6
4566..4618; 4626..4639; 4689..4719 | 0.04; 30.7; 30.7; 30.7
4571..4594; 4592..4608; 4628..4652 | -0.01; 30.6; 30.1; 30.4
